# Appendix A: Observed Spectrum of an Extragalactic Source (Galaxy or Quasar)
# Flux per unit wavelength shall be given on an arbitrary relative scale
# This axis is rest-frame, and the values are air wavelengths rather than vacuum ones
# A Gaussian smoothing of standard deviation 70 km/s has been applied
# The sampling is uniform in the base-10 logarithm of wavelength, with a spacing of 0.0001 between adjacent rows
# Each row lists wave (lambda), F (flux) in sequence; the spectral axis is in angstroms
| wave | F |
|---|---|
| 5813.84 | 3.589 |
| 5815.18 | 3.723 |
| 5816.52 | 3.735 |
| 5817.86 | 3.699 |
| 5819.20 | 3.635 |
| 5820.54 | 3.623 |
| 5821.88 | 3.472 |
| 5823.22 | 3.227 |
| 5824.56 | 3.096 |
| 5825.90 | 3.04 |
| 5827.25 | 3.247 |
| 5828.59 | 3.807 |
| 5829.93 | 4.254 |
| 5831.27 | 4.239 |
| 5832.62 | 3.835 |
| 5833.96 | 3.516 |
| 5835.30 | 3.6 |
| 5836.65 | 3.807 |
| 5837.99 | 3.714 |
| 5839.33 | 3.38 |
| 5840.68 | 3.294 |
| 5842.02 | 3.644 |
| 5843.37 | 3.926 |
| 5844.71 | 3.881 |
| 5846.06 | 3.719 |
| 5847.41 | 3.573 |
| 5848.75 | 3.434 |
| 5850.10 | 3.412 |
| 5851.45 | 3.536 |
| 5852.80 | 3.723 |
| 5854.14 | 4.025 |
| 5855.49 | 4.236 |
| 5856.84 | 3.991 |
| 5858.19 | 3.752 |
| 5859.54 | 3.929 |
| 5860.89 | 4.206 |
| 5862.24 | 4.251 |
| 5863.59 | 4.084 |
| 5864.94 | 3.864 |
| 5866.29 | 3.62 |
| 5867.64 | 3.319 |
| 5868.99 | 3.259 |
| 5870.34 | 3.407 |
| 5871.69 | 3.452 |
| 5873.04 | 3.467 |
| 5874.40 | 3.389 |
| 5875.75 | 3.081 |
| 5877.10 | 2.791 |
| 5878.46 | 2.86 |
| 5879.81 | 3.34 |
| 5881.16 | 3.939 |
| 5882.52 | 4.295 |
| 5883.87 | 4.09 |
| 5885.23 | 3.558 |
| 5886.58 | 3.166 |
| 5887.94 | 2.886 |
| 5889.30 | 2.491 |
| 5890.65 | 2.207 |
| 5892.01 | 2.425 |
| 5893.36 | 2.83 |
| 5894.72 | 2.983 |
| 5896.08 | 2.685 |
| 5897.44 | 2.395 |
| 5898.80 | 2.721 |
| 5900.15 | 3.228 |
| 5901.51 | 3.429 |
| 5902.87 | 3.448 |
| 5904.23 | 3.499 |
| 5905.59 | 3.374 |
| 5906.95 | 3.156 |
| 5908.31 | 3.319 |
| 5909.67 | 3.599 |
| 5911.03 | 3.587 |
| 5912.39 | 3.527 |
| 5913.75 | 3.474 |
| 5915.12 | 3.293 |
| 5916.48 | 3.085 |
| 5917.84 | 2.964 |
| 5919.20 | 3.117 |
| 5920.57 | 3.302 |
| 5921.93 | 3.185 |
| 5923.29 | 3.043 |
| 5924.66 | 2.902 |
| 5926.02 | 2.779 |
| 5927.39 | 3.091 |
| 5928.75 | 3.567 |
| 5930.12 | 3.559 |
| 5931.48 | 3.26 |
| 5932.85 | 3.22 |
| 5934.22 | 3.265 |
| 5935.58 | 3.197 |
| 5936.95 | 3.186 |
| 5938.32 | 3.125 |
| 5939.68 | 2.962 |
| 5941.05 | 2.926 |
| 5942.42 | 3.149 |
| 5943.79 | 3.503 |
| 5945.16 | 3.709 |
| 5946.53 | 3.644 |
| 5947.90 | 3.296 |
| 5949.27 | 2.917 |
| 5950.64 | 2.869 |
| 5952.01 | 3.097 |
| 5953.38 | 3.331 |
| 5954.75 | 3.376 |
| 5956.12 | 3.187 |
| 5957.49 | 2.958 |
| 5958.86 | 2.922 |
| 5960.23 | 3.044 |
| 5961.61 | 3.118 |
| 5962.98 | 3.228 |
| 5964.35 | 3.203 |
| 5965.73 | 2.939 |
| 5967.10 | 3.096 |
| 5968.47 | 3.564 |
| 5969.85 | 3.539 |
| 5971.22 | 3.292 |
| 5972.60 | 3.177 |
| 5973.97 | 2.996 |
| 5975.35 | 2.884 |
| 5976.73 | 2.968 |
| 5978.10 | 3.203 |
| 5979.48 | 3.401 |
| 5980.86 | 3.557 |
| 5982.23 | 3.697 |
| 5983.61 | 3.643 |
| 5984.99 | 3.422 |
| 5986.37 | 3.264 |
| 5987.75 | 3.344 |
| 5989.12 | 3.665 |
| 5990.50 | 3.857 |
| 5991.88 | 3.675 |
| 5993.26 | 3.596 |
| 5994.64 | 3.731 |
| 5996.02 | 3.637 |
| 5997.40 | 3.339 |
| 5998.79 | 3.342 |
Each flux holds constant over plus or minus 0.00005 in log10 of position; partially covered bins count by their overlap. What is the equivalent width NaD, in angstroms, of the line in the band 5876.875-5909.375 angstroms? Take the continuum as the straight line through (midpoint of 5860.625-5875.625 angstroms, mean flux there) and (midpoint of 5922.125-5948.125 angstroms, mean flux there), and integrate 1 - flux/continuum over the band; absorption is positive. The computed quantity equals 3.17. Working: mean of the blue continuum 3.63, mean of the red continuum 3.23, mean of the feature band 3.14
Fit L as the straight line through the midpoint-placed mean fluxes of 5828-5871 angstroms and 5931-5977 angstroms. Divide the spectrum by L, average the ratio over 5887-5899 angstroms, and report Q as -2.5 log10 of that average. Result 0.32 mag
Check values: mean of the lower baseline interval 3.76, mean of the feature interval 2.63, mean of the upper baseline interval 3.18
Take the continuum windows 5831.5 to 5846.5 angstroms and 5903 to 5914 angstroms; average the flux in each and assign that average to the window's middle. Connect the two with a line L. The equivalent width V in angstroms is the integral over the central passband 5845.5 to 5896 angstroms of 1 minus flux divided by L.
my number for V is 1.6 angstroms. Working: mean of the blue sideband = 3.68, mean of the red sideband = 3.44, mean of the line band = 3.46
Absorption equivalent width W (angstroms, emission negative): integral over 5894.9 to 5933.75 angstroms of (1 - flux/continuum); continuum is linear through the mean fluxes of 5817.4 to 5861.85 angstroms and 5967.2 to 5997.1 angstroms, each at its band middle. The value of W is 3.8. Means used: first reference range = 3.68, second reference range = 3.43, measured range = 3.2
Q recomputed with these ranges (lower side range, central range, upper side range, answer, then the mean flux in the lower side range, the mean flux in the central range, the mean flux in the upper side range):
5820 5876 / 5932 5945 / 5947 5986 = 0.042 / 3.66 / 3.19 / 3.21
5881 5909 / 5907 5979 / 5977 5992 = 0.040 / 3.13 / 3.21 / 3.5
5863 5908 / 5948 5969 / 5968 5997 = 0.086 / 3.23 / 3.13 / 3.43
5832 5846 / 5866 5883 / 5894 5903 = -0.049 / 3.66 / 3.39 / 2.95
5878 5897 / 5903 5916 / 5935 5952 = -0.089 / 3.12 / 3.42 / 3.2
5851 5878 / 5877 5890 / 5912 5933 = 0.048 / 3.66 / 3.36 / 3.21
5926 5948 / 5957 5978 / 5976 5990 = 0.080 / 3.27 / 3.13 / 3.42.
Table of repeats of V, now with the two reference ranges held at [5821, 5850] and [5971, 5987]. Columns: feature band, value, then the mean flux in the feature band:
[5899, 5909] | 0.4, 3.32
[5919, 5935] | 1.0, 3.19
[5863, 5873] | -0.1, 3.56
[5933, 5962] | 1.5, 3.18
